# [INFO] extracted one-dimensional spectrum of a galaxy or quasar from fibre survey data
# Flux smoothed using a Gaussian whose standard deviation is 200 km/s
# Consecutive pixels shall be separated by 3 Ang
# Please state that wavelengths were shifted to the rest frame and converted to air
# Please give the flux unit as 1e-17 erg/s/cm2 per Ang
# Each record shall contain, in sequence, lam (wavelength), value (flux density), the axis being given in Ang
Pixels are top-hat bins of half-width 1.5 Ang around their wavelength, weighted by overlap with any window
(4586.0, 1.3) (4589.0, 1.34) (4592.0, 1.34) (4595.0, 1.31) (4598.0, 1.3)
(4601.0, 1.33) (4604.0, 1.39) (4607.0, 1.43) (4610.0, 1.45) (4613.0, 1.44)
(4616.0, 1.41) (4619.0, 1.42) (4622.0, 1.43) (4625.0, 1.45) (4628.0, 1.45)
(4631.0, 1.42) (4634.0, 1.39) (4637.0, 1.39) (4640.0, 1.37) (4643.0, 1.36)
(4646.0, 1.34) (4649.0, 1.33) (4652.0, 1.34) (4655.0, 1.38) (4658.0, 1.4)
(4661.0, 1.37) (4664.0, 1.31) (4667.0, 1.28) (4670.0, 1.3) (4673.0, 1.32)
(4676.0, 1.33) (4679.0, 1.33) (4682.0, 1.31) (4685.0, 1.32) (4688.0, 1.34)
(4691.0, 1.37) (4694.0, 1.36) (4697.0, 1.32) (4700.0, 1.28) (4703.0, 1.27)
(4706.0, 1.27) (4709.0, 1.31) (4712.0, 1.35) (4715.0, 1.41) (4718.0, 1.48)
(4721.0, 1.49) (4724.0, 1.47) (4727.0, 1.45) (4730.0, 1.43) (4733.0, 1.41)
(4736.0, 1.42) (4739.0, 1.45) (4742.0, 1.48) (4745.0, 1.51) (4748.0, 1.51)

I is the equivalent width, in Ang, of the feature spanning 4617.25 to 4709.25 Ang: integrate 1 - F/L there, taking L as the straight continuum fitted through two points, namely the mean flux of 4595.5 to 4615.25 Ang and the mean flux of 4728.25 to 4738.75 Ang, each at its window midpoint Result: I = 3.43 Ang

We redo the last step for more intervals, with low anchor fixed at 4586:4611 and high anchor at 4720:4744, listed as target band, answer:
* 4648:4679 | 1.5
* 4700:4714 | 1.3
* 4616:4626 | -0.4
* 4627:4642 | -0.2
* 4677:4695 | 1.0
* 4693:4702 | 0.7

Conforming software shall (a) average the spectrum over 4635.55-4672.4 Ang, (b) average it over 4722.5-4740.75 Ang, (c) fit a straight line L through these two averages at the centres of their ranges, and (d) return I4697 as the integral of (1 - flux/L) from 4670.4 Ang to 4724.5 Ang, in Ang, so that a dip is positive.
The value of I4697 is 1.9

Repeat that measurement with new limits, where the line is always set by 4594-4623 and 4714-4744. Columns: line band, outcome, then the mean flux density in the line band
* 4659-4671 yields 0.85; 1.32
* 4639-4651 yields 0.52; 1.35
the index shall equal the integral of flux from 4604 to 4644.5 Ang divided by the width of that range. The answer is 1.42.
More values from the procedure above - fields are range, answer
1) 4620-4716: 1.35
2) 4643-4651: 1.34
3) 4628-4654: 1.37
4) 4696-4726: 1.37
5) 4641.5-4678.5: 1.34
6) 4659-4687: 1.32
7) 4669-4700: 1.33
